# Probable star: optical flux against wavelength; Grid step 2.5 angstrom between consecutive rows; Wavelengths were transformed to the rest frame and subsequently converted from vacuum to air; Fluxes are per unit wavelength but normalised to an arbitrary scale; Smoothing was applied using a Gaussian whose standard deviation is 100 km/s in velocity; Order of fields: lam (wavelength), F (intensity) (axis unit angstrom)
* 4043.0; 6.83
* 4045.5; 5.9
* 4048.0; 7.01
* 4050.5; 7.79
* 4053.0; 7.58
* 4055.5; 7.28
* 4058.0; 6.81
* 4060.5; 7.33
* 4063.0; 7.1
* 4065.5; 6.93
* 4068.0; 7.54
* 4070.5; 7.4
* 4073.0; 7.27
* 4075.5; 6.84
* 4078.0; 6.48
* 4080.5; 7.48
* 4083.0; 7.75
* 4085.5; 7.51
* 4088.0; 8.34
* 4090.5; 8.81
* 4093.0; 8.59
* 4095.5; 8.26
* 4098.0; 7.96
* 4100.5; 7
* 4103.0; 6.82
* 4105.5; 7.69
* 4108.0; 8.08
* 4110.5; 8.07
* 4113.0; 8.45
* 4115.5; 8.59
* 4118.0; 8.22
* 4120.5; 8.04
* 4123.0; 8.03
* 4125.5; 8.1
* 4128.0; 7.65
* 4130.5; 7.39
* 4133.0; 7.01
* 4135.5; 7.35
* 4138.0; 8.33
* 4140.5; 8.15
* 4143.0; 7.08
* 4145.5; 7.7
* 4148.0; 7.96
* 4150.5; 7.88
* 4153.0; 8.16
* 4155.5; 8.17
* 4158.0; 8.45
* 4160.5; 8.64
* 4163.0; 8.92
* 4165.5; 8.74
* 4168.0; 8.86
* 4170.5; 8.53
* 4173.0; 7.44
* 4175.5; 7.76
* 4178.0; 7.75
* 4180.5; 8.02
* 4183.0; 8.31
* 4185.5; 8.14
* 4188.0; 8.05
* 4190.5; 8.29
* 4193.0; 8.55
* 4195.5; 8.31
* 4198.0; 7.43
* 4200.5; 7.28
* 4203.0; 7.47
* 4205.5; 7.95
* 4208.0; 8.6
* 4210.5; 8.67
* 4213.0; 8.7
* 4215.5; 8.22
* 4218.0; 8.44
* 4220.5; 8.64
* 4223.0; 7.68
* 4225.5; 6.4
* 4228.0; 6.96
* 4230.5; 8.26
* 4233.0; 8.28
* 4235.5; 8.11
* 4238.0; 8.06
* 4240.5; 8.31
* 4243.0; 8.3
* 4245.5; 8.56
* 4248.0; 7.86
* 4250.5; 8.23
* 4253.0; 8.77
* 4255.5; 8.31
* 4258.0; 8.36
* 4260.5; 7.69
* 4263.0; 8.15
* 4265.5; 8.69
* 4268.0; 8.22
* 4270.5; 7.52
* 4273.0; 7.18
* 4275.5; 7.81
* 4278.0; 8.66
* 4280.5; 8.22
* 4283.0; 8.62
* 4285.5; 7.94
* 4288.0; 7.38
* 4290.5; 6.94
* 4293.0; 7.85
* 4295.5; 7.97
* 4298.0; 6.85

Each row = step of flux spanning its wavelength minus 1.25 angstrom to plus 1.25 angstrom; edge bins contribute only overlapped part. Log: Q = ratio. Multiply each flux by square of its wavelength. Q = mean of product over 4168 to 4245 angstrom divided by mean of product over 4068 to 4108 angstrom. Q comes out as 1.12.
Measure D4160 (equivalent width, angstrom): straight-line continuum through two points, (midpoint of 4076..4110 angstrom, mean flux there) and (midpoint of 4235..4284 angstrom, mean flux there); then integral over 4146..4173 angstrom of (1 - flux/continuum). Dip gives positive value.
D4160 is -1.5 angstrom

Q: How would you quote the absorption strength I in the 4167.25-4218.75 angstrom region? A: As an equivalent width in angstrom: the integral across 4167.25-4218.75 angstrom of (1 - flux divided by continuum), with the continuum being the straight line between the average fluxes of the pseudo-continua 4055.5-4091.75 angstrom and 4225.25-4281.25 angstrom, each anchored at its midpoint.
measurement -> -1.8 angstrom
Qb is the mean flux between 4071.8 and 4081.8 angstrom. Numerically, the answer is 7.02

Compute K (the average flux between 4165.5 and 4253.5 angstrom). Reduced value 8.09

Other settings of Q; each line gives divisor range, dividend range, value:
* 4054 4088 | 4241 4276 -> 1.23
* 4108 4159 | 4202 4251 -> 1.06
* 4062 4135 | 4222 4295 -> 1.12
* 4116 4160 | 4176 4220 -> 1.06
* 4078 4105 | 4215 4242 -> 1.09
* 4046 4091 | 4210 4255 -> 1.20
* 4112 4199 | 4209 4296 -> 1.05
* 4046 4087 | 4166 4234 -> 1.19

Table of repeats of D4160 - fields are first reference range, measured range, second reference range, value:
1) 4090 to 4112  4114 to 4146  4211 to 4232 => 0.3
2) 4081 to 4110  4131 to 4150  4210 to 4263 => 0.7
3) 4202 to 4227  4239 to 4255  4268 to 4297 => -0.8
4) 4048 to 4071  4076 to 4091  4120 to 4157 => -0.4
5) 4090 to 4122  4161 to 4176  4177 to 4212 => -0.7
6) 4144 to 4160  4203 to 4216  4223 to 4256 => -0.5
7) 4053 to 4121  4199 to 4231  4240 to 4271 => 0.7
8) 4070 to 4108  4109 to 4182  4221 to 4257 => -2.5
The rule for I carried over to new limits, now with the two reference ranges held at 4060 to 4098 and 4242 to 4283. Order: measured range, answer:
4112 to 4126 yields -0.9 angstrom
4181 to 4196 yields -0.6 angstrom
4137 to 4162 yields -0.8 angstrom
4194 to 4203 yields 0.3 angstrom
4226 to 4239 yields 0.4 angstrom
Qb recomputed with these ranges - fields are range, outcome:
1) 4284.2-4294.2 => 7.53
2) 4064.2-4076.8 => 7.19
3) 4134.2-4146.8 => 7.72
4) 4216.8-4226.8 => 7.78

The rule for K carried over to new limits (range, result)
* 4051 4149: 7.67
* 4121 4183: 8.01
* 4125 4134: 7.51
